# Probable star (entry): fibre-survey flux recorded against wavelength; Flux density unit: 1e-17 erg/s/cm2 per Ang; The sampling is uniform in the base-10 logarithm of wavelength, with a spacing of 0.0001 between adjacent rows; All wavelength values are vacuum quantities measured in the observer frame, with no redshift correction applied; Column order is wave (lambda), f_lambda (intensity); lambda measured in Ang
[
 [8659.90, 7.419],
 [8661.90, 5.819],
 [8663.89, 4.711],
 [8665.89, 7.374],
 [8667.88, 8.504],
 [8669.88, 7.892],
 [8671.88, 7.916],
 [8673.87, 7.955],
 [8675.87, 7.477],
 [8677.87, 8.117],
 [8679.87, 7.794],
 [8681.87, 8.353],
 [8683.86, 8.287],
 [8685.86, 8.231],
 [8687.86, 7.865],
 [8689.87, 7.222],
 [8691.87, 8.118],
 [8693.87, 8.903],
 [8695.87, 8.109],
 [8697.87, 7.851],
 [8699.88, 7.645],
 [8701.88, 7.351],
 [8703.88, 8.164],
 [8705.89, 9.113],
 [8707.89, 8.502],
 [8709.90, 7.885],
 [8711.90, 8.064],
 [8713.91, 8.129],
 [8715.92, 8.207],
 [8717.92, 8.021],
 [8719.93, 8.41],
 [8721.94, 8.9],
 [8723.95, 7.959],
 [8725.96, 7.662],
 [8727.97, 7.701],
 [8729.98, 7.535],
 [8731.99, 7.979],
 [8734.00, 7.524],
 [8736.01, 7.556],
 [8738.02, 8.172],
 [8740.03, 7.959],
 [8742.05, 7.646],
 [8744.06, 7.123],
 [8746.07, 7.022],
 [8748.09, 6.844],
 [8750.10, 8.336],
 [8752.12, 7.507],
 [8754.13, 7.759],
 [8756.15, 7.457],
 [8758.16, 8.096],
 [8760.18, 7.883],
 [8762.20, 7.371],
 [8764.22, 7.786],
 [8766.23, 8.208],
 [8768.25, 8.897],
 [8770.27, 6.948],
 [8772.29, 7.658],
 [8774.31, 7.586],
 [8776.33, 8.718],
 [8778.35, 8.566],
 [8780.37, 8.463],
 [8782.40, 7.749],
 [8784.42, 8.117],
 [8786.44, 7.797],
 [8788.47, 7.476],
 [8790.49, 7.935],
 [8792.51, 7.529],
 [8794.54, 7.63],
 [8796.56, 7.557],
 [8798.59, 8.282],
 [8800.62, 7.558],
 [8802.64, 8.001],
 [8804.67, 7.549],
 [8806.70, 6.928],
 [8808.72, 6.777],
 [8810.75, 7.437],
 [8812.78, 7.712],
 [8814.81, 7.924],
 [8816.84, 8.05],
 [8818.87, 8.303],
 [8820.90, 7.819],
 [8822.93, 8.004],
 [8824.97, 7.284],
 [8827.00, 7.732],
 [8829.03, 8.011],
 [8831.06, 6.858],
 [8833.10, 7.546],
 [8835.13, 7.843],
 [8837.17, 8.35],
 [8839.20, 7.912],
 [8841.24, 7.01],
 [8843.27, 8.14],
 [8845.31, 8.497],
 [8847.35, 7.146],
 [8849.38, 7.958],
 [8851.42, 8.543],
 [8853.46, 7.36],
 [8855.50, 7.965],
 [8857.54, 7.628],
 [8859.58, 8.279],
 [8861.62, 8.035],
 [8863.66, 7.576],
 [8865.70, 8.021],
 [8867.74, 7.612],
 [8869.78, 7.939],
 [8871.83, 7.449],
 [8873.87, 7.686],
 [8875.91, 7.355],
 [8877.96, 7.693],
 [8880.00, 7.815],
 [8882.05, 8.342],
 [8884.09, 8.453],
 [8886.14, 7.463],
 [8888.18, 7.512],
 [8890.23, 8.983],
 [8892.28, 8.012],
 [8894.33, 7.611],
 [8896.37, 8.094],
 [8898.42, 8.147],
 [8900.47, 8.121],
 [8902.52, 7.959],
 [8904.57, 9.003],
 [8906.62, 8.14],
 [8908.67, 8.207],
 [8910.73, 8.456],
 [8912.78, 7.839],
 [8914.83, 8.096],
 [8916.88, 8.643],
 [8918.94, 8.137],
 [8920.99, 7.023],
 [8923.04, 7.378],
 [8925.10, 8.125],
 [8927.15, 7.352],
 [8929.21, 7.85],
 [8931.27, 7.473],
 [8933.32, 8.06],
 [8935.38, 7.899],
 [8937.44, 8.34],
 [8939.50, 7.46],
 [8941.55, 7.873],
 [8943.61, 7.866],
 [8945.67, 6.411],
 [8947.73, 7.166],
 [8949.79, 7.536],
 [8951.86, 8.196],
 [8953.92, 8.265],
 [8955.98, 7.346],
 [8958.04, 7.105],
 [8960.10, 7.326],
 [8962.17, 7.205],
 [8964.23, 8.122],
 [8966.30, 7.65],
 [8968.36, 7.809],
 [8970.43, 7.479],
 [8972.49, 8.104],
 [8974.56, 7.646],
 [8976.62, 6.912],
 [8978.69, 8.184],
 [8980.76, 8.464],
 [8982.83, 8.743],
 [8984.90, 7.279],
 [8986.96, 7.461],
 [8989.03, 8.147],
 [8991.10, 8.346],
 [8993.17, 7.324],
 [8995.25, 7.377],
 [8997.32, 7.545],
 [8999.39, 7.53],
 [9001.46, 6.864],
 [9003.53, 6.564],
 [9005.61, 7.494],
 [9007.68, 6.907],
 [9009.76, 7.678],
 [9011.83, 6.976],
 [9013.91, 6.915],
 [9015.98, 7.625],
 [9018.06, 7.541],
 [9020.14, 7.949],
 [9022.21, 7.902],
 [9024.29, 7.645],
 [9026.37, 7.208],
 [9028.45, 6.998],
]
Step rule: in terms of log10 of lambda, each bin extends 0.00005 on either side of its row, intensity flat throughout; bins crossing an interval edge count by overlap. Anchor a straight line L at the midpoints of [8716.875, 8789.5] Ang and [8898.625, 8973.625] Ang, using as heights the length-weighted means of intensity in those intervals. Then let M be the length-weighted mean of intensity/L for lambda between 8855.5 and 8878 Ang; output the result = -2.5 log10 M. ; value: 0.01 mag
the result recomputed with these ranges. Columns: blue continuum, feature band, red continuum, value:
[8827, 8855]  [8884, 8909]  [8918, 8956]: -0.05 mag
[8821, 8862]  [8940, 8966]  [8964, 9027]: 0.02 mag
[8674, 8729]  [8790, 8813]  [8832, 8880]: 0.05 mag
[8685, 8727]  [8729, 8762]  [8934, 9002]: 0.06 mag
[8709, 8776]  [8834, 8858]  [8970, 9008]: -0.02 mag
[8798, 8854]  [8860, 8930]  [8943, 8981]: -0.04 mag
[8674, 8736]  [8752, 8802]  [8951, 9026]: 0.01 mag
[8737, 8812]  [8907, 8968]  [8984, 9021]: -0.03 mag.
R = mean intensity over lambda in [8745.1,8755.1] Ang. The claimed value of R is 7.49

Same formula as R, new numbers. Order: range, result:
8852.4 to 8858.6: 7.66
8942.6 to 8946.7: 7.13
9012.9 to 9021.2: 7.52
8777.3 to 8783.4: 8.26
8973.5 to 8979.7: 7.58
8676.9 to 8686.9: 8.16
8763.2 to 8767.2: 8.01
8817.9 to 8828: 7.82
